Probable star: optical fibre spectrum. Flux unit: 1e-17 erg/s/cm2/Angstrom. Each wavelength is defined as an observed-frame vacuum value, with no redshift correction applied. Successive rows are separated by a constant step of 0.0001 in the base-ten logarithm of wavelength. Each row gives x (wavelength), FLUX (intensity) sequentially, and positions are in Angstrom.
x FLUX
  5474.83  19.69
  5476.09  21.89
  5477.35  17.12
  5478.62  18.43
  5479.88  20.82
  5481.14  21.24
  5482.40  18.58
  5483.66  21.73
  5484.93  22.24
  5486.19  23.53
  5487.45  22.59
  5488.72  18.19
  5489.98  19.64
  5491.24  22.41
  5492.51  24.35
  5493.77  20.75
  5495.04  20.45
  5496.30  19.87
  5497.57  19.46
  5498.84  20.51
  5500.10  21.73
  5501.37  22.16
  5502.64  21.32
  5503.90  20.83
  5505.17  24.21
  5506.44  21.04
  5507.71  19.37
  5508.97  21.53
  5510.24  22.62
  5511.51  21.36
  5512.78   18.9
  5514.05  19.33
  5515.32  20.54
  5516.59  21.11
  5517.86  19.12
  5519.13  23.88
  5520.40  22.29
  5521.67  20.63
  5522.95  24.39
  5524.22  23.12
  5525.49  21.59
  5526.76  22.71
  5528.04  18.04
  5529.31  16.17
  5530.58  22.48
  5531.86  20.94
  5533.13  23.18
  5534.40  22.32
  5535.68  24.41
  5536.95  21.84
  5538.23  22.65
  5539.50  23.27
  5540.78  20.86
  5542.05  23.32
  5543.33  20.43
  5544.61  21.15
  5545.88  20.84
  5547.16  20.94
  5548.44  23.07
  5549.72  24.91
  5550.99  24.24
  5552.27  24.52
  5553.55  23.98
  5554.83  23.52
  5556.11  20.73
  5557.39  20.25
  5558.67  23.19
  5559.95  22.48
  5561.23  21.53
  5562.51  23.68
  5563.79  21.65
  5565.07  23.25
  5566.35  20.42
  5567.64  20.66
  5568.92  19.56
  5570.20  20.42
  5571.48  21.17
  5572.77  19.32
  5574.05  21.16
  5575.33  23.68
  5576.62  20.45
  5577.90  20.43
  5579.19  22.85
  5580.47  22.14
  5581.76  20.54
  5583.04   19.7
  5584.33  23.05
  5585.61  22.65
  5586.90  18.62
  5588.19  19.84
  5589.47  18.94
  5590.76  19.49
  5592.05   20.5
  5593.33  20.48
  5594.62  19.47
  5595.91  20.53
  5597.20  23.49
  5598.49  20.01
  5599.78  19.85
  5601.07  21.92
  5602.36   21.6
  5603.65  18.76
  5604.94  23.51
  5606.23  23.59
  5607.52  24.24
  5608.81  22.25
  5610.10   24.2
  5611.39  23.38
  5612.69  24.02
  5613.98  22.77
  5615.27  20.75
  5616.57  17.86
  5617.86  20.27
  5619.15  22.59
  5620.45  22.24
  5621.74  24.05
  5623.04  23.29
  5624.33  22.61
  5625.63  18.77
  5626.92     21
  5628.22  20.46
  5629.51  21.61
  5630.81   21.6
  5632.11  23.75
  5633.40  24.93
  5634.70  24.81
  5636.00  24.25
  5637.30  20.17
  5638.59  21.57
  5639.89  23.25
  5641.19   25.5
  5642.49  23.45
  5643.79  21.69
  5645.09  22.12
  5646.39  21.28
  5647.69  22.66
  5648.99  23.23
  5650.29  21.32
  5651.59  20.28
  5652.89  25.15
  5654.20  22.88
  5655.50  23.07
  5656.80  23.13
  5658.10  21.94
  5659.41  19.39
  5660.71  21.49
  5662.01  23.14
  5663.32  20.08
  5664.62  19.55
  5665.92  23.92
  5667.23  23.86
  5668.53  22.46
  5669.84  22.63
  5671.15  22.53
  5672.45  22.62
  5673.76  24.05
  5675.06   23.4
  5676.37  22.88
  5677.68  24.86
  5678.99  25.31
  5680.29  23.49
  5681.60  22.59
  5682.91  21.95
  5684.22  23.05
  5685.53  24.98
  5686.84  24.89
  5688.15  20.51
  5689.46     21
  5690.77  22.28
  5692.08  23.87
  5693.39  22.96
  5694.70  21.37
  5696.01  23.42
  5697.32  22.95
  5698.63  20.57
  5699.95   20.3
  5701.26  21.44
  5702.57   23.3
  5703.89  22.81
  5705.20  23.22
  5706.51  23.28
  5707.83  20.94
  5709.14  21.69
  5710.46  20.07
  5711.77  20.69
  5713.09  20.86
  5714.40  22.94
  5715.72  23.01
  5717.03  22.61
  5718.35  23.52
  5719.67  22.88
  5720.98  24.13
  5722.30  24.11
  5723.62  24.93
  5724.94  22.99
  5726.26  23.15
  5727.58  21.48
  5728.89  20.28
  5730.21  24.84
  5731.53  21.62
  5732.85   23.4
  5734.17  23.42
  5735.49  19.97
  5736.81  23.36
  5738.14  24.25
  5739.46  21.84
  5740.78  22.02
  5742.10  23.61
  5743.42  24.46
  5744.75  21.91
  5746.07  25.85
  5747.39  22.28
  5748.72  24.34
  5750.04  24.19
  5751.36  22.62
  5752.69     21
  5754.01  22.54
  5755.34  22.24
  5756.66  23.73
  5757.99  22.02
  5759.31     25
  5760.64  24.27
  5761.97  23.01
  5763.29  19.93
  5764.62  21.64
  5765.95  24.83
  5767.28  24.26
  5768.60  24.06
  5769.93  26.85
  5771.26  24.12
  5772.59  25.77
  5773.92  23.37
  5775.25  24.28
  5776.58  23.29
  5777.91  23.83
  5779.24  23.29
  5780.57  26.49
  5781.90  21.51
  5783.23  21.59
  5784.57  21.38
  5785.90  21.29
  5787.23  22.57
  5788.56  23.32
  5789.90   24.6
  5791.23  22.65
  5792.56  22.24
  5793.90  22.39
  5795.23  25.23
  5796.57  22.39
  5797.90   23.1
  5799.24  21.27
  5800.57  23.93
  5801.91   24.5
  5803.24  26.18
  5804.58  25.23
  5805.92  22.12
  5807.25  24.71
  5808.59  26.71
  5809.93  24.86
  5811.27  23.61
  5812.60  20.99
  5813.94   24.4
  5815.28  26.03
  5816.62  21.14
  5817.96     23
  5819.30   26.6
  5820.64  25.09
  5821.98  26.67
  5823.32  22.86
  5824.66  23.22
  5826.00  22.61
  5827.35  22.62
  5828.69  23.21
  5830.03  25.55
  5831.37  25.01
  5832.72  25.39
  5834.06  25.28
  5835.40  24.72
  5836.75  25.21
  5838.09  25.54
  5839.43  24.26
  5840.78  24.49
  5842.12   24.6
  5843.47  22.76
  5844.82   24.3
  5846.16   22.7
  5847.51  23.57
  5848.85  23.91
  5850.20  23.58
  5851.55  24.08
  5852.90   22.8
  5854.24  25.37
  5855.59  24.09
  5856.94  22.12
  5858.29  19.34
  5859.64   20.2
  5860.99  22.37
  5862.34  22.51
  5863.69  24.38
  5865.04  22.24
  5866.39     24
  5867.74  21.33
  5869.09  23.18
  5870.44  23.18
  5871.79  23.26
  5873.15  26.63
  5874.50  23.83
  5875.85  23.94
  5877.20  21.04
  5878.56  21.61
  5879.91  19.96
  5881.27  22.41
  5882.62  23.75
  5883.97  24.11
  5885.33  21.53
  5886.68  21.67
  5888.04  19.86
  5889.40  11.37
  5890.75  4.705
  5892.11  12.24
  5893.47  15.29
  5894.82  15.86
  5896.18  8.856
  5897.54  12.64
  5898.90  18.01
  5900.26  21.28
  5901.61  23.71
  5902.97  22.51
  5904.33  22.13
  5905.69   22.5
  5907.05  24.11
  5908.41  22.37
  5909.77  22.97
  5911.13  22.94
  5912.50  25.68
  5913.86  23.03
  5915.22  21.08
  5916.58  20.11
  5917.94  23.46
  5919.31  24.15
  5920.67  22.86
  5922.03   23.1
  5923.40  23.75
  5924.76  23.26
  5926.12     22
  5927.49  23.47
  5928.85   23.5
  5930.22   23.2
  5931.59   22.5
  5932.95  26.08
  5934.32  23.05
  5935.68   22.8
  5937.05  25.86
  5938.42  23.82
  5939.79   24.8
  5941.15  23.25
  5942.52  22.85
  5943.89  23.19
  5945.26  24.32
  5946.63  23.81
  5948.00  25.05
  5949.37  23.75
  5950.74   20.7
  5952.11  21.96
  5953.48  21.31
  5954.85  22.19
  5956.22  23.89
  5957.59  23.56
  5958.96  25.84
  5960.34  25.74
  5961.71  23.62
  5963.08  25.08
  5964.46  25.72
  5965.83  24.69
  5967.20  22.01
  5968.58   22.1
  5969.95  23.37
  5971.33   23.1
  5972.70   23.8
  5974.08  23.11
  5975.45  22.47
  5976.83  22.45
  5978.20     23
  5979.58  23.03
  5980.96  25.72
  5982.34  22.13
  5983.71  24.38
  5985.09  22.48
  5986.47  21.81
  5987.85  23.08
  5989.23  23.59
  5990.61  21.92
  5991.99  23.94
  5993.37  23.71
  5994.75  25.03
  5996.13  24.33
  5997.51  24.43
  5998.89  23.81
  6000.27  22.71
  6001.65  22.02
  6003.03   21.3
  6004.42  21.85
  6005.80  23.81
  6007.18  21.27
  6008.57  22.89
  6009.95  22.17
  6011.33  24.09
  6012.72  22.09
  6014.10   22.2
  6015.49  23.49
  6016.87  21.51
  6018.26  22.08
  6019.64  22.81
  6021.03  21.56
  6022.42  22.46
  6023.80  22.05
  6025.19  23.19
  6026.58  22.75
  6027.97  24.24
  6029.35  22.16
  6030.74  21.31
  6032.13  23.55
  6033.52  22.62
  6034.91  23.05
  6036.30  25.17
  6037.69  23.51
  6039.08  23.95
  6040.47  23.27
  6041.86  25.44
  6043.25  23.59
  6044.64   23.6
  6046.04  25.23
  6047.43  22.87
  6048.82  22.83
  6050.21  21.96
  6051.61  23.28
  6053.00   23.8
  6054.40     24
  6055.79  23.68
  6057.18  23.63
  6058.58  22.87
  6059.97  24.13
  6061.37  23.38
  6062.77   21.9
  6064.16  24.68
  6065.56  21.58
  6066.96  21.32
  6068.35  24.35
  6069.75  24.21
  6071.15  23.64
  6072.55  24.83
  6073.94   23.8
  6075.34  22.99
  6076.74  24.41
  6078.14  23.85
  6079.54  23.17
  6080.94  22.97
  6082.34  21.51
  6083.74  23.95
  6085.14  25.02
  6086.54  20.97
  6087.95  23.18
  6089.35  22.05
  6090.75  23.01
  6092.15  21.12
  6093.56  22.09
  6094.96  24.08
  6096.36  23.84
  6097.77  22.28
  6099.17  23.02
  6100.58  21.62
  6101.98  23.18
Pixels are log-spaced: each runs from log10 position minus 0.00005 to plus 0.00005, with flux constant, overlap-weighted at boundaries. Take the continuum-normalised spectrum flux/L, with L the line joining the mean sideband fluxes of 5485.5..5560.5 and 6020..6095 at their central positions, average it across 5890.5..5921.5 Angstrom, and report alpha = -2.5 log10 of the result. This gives 0.15 mag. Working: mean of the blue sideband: 21.7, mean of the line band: 19.9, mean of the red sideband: 23.2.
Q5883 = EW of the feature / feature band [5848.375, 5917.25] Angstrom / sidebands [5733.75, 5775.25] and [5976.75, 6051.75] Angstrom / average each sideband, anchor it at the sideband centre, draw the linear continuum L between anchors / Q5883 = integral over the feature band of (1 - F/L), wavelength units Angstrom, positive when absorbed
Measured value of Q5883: 6.3 Angstrom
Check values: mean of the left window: 23.3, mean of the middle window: 21.1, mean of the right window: 23.1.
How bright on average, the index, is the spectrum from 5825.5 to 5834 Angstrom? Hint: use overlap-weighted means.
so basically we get 24.2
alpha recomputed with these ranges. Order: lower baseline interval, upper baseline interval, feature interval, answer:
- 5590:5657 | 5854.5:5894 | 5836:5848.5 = -0.15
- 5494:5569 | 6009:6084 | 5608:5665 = -0.01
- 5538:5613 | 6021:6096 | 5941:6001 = -0.02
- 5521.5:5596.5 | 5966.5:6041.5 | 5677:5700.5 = -0.04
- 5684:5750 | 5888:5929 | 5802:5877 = -0.14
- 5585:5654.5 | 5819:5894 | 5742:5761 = -0.05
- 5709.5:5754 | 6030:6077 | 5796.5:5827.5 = -0.05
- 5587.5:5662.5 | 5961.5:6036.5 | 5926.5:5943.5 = -0.04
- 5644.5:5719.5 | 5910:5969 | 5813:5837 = -0.06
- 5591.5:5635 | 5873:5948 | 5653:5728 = -0.04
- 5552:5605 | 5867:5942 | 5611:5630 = -0.02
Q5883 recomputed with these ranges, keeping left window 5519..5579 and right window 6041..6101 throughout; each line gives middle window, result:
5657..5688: -0.81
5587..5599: 0.97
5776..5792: -0.33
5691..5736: -0.25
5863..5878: -0.41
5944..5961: -0.41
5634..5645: -0.45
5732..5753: -0.61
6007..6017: 0.23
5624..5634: 0.14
